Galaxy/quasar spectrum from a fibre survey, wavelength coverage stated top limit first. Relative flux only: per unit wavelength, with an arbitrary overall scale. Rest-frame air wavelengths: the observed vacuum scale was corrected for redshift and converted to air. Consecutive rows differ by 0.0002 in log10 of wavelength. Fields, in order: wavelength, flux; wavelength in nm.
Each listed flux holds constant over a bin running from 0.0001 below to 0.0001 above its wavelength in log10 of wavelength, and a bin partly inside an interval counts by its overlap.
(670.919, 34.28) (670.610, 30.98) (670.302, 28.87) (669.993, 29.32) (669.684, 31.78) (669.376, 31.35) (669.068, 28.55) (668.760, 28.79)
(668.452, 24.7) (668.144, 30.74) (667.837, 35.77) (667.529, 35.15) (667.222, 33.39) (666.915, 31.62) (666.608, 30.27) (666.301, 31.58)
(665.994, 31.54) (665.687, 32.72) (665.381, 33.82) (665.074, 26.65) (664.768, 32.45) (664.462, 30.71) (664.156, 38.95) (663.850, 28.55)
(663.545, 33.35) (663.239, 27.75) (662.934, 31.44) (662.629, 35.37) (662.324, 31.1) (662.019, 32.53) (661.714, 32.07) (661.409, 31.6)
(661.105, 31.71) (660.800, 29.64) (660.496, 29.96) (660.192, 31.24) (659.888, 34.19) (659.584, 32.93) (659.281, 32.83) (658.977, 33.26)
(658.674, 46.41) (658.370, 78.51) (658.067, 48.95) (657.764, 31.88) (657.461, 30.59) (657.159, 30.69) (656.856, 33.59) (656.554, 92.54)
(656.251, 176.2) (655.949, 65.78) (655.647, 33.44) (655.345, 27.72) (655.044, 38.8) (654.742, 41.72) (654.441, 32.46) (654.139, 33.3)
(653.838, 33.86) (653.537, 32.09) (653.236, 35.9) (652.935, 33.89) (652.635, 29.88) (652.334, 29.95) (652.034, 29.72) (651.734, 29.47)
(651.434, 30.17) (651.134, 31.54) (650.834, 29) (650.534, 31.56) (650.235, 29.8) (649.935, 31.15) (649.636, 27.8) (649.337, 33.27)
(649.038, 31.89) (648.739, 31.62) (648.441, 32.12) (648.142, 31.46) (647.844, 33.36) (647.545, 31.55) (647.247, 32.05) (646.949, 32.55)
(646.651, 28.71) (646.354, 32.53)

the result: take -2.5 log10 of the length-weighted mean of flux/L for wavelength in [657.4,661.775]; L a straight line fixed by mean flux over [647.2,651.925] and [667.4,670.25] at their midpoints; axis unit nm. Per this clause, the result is -0.21 mag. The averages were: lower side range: 31.1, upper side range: 30.6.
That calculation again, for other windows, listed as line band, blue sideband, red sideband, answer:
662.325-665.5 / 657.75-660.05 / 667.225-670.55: 0.16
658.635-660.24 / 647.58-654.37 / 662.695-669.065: -0.10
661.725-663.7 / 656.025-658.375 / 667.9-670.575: 0.45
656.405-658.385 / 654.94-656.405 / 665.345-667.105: 0.31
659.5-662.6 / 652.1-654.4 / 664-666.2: 0.02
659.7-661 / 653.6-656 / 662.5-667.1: 0.09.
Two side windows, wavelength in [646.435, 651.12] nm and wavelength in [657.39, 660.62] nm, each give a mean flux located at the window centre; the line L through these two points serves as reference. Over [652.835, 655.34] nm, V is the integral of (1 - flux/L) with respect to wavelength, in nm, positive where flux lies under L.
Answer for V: 0.046 nm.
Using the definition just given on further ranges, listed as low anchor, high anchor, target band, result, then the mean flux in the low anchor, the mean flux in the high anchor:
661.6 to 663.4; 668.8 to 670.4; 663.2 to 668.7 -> -0.15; 31.7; 29.9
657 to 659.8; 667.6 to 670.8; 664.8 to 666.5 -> 0.12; 40.5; 30.3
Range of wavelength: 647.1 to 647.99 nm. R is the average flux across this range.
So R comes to 32.3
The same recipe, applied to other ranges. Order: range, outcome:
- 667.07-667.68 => 34.3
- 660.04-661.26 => 30.6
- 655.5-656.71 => 91.9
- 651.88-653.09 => 30.9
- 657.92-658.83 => 57.9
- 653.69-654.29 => 33.6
